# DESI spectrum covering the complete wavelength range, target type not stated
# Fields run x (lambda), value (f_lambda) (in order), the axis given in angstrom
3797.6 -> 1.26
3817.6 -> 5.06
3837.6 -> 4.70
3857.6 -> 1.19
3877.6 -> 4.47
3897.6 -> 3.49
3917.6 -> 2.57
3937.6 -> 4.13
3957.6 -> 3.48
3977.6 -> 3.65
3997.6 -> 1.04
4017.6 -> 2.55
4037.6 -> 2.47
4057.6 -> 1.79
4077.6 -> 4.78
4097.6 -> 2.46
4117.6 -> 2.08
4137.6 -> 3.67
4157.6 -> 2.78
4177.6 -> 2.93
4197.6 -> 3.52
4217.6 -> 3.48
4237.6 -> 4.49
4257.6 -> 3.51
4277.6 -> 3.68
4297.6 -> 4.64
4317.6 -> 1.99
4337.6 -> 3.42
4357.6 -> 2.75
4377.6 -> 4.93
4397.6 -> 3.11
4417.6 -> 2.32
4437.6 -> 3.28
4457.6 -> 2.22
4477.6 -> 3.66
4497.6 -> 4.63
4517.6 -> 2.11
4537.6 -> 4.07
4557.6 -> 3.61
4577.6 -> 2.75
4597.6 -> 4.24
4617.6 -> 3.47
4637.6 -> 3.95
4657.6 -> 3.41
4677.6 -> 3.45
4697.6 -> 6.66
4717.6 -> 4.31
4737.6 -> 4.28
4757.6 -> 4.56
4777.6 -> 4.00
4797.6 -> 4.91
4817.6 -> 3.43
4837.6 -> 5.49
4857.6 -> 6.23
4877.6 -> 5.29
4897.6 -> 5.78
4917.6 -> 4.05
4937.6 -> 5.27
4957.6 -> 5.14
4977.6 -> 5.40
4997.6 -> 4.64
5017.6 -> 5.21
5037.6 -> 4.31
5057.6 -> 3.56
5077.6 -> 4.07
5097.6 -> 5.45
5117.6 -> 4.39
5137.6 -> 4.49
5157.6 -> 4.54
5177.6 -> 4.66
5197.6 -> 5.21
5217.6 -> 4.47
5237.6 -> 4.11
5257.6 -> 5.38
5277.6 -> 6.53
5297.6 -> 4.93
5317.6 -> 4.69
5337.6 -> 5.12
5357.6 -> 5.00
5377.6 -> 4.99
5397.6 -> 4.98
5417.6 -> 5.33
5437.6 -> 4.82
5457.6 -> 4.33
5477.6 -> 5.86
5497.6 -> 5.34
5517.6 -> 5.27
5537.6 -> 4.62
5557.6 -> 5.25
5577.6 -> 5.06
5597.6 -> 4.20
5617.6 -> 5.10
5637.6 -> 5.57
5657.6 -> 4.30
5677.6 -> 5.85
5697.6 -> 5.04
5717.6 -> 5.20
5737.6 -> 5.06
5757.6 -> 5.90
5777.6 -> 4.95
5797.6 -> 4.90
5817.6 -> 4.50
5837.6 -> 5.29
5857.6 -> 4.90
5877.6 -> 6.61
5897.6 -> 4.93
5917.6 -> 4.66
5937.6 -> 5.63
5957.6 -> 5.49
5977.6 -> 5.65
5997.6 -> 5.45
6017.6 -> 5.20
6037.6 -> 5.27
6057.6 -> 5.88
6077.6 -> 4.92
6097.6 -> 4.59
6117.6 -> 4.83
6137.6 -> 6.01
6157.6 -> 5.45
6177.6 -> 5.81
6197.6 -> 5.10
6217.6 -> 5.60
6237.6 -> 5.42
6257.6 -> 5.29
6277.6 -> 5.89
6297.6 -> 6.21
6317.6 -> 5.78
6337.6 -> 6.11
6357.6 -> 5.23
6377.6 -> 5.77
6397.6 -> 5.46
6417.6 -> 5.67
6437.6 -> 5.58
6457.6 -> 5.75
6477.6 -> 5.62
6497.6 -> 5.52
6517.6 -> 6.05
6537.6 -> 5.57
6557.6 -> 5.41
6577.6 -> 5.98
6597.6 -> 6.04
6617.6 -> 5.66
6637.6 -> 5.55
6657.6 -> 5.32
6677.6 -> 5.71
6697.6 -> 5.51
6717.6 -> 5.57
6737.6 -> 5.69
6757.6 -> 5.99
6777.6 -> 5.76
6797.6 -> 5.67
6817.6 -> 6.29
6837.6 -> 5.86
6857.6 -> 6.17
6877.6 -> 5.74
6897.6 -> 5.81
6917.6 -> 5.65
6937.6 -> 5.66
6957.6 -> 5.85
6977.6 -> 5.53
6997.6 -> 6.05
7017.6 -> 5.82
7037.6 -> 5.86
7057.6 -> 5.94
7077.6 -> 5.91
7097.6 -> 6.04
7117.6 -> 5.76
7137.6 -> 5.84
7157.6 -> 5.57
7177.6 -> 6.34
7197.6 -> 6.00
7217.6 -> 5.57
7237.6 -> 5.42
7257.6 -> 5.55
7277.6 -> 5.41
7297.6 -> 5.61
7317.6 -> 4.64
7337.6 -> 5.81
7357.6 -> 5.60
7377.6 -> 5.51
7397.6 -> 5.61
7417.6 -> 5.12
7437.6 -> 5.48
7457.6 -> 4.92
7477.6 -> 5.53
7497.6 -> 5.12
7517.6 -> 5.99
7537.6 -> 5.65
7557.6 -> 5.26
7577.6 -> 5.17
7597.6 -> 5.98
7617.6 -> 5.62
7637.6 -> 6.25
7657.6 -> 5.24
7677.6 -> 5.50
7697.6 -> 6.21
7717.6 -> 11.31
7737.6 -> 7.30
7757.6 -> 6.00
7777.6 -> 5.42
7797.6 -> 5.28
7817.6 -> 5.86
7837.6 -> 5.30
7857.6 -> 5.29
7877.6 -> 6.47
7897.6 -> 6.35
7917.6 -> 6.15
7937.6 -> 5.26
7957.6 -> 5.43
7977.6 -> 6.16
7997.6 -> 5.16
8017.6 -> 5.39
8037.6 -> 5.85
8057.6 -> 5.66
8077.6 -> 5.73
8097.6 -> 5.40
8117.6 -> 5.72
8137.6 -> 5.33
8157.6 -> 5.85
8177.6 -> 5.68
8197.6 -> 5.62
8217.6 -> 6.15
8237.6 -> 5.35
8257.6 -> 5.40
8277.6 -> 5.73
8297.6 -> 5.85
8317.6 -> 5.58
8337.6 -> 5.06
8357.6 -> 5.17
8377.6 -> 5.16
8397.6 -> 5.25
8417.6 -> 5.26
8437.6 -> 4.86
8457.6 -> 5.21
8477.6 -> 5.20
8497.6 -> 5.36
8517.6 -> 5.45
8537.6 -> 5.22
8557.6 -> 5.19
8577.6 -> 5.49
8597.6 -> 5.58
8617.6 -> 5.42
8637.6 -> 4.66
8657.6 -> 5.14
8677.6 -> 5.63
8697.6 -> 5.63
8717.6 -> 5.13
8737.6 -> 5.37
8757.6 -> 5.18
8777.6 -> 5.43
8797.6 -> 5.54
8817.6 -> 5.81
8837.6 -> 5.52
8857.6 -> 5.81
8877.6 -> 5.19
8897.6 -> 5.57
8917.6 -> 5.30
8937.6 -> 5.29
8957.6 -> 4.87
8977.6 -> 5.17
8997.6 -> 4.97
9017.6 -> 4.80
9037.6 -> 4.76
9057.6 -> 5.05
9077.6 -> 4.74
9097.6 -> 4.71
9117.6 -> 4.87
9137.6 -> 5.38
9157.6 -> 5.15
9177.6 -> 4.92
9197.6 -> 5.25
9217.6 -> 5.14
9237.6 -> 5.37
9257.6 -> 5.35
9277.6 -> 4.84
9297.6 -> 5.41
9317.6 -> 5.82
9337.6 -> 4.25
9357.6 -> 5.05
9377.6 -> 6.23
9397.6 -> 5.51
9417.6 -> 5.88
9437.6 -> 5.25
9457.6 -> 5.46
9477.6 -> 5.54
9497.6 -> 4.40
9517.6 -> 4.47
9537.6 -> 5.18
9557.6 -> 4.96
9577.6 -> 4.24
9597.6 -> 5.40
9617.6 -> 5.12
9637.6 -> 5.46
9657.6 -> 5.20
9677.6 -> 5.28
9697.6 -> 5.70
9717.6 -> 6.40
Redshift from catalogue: 0.175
